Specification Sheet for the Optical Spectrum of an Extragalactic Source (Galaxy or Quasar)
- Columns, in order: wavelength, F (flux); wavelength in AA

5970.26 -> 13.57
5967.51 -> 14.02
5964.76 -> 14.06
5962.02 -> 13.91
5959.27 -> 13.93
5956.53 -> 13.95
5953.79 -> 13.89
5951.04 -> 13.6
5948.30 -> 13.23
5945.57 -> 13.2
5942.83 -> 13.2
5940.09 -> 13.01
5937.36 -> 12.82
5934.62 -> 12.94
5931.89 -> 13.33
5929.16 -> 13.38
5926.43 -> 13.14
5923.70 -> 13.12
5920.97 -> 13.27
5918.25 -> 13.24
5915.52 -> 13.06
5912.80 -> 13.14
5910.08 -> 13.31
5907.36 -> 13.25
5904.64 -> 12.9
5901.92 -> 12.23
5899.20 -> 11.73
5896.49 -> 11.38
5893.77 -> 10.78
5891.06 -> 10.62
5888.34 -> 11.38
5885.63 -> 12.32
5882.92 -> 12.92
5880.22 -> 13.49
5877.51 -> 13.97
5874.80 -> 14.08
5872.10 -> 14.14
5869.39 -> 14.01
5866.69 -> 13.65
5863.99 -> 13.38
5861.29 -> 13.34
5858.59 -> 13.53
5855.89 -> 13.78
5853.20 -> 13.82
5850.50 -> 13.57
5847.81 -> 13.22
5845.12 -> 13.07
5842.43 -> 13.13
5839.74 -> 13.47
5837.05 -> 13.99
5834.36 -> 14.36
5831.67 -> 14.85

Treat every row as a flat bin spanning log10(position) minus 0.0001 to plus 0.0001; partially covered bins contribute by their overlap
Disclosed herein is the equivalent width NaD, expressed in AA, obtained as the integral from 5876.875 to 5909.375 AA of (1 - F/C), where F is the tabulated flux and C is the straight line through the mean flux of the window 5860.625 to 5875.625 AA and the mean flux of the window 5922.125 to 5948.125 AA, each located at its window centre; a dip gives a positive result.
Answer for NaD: 3.1 AA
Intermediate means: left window 13.8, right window 13.1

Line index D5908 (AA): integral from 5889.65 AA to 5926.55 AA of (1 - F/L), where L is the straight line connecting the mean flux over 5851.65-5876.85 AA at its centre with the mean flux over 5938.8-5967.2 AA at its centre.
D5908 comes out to 3.2 AA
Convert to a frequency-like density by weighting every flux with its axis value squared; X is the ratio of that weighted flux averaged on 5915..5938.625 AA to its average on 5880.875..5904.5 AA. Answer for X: 1.13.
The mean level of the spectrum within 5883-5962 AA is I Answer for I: 12.9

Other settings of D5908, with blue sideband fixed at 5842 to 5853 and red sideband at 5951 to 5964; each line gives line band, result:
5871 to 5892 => 0.93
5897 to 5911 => 1.06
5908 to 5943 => 1.46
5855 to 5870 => -0.22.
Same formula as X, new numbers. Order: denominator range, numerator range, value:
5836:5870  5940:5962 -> 1.04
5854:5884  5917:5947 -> 0.98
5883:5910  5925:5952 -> 1.12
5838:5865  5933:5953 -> 1.01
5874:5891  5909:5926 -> 1.04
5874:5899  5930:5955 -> 1.10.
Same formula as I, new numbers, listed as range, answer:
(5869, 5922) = 12.7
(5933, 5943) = 13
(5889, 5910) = 11.9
